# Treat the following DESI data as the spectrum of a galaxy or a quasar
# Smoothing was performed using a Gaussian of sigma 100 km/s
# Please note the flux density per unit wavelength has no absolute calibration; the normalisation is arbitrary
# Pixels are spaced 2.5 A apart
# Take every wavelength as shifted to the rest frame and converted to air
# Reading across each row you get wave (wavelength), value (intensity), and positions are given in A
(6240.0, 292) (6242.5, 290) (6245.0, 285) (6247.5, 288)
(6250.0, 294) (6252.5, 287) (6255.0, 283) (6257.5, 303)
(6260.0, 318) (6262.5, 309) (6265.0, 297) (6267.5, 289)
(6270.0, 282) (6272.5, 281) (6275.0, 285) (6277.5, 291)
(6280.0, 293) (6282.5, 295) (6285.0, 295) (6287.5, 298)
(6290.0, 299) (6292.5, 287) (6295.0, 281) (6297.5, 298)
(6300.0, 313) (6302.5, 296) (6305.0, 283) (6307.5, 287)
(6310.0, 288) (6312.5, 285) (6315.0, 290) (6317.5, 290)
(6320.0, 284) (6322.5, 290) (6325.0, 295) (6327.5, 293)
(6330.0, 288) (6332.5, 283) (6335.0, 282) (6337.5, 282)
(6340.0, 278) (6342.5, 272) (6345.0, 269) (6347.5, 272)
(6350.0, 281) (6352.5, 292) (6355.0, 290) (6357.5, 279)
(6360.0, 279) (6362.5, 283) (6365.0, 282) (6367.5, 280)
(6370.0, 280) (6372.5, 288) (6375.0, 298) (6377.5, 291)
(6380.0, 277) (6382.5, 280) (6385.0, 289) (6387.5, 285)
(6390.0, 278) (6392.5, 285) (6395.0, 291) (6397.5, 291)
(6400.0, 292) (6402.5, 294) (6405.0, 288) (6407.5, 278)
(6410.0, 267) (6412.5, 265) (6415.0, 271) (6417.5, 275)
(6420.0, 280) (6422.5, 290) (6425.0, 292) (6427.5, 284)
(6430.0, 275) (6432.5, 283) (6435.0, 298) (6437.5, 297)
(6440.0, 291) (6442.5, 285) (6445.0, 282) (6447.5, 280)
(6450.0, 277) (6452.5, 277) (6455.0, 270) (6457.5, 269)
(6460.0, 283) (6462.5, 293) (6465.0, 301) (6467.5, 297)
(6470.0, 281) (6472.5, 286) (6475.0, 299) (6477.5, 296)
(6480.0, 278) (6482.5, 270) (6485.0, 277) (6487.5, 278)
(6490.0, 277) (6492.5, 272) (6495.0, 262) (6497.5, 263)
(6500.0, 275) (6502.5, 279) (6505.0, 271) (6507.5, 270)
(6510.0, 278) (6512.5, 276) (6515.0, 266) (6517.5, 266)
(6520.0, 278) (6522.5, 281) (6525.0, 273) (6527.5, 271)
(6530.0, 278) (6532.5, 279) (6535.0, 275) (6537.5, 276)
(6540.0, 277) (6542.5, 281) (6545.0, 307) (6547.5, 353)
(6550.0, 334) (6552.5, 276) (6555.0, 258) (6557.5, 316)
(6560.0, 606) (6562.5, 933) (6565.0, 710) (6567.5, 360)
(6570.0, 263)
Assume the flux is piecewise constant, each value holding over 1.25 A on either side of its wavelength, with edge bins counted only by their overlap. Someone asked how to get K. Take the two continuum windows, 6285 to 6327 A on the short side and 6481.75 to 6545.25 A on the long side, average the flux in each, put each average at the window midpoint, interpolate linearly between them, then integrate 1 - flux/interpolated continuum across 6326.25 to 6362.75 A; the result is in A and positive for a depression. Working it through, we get 0.9 A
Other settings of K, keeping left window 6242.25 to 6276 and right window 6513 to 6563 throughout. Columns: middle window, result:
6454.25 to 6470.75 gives 1.6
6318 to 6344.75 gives 1.5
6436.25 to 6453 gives 1.6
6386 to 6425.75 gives 3.4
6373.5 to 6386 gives 0.8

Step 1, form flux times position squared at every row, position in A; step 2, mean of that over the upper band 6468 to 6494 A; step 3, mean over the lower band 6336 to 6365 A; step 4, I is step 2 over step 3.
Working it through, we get 1.0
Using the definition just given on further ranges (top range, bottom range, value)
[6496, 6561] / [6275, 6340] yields 1.08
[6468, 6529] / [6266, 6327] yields 1.01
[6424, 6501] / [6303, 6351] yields 1.04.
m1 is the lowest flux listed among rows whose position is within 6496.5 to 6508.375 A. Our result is 263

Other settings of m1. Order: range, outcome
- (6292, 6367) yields 269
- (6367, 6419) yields 265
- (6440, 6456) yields 270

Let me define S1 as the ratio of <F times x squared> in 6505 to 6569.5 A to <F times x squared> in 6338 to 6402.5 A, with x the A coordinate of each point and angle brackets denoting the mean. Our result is 1.27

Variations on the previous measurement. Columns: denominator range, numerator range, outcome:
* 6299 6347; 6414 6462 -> 1.02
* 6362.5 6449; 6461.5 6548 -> 1.02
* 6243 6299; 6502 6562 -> 1.13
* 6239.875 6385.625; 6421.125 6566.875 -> 1.13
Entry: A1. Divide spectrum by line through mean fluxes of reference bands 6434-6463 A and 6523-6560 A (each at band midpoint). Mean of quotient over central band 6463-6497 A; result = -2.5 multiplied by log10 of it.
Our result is 0.02 mag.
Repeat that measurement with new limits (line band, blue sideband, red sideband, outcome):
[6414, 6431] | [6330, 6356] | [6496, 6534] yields -0.016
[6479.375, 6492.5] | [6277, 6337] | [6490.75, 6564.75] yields 0.143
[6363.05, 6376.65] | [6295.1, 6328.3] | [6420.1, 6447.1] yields 0.014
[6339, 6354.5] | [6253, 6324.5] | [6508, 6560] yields 0.055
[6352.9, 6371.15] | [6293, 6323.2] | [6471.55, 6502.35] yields 0.016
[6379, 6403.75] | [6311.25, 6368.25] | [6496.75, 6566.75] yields 0.039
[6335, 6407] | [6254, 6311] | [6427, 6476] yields 0.021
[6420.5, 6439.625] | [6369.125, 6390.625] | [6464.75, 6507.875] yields -0.022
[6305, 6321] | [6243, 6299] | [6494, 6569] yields 0.044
